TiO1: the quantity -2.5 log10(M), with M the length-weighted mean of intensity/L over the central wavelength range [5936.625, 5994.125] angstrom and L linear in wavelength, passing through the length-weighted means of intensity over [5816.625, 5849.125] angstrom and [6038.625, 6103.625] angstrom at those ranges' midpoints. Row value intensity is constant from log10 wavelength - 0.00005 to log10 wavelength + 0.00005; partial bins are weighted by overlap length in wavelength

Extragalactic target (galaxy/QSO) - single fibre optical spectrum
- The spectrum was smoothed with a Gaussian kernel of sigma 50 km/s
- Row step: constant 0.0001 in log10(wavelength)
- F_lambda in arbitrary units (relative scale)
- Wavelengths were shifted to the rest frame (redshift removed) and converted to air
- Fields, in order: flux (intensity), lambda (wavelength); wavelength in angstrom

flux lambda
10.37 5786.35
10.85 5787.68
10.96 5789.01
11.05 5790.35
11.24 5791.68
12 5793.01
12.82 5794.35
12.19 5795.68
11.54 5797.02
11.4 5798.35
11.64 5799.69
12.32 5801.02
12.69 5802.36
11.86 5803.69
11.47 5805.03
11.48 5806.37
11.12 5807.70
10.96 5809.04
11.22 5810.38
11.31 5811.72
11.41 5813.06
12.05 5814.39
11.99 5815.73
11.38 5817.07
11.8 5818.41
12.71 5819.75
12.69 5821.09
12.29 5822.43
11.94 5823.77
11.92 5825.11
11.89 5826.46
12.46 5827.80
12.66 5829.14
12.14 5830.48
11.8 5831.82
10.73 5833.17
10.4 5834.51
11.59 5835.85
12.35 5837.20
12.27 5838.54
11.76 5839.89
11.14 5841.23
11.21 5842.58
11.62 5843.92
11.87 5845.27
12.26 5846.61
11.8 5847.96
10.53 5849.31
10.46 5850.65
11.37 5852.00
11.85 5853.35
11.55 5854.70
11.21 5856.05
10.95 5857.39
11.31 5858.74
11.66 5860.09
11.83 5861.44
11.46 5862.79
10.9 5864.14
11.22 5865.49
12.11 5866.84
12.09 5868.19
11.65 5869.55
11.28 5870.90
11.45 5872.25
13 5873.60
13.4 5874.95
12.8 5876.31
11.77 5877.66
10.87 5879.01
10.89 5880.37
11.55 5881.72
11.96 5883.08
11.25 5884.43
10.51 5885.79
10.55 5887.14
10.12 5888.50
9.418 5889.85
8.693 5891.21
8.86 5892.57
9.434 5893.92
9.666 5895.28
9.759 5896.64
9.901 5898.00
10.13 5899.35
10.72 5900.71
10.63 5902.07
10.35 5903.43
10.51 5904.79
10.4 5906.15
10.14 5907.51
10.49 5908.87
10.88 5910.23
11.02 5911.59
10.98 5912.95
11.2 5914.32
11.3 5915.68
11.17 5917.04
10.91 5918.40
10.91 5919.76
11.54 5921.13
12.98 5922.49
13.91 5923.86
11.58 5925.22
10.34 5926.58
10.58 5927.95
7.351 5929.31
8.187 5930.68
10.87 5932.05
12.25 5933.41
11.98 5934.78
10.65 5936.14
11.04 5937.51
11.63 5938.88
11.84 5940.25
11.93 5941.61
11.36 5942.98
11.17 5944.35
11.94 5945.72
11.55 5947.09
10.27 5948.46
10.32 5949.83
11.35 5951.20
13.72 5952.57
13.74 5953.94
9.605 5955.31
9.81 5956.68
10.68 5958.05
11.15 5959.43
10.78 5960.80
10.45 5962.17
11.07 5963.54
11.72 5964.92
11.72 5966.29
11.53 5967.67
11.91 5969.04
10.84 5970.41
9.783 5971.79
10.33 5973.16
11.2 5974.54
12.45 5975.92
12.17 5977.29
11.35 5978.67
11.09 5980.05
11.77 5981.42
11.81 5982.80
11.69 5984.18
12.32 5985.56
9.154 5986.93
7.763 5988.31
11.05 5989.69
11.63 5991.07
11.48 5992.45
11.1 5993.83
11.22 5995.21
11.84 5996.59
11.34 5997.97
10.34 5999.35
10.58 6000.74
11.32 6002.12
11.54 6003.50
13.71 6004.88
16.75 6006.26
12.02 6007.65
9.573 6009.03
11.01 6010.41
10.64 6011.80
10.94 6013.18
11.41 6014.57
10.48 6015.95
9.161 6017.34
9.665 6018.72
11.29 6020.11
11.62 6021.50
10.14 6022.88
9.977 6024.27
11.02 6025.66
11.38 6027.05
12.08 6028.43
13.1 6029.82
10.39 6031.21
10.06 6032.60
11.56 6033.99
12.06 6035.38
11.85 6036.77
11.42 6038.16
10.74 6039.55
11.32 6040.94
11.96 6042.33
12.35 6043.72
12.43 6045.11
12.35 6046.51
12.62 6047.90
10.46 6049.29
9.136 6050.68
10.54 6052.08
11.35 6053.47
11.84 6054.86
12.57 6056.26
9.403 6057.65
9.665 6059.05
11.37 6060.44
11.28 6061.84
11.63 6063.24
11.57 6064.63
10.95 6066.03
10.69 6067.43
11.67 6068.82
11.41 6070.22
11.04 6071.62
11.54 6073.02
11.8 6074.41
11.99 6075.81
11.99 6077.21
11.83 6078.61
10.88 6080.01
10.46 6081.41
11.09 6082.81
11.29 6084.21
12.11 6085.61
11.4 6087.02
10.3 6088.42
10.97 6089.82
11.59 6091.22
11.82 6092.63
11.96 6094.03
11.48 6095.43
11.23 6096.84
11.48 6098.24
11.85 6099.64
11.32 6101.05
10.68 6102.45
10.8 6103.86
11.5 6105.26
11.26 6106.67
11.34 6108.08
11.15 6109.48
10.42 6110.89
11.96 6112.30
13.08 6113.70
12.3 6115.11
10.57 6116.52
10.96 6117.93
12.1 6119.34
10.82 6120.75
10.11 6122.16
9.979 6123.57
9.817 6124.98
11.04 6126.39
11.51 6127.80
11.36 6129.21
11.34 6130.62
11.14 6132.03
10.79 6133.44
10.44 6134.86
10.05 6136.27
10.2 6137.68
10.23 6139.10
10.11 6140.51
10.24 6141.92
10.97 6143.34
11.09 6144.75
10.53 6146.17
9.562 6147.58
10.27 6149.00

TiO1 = 0.03 mag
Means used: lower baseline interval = 11.8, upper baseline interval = 11.3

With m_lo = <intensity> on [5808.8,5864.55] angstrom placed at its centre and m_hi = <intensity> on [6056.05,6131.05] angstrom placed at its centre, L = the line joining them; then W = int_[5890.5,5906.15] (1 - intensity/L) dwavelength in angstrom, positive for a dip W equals 2.2 angstrom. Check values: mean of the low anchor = 11.6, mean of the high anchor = 11.2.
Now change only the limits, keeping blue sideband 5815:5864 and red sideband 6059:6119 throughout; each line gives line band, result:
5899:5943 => 2.3 angstrom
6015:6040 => 1.0 angstrom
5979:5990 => 0.6 angstrom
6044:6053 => 0.1 angstrom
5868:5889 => 0.1 angstrom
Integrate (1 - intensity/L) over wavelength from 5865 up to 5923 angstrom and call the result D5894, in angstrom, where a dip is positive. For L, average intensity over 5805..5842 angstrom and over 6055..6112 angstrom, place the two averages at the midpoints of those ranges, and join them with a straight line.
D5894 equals 3.4 angstrom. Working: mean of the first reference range 11.8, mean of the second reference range 11.3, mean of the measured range 10.9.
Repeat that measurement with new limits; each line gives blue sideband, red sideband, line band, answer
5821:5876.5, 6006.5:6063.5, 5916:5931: 0.7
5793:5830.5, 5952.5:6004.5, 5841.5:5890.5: 1.0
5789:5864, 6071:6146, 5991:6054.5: -0.1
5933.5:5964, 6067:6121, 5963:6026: 0.8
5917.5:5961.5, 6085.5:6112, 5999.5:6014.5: -0.7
